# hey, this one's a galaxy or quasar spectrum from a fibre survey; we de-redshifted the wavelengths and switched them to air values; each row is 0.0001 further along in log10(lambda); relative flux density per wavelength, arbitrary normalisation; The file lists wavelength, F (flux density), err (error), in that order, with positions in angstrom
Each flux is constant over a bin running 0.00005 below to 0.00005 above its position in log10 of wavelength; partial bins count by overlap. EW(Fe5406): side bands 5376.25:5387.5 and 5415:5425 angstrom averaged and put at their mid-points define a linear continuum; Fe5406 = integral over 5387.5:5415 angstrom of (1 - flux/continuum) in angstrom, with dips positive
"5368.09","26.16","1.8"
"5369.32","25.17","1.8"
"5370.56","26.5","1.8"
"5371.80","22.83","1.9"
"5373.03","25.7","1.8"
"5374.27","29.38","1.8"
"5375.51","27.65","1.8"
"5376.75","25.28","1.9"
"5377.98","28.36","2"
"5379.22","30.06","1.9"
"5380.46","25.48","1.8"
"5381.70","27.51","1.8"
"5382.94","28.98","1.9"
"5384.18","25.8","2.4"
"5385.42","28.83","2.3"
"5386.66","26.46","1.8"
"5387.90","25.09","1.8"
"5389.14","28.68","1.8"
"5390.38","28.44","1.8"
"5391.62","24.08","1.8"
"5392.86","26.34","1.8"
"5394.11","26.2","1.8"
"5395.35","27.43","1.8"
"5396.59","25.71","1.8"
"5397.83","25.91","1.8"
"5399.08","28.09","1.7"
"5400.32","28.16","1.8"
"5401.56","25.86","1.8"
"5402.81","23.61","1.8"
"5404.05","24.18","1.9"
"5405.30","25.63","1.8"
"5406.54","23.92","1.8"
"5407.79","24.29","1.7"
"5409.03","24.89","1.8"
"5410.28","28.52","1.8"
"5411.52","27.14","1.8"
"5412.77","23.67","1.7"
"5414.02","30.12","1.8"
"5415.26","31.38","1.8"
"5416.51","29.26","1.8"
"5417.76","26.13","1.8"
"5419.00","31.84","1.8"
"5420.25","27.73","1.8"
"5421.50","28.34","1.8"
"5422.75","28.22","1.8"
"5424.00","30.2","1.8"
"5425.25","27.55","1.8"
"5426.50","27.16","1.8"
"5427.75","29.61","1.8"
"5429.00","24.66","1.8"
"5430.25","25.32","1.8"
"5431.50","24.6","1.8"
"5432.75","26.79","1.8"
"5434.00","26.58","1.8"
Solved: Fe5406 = 1.9 angstrom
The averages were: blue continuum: 27.4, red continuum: 29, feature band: 26.3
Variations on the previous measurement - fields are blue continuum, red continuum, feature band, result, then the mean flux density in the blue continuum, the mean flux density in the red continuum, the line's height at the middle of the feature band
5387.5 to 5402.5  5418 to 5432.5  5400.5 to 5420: 0.30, 26.6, 27.7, 27.2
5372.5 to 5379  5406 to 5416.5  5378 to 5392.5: 0.04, 27.5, 26.9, 27.3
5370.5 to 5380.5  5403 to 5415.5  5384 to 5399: -0.07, 26.9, 26.1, 26.5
